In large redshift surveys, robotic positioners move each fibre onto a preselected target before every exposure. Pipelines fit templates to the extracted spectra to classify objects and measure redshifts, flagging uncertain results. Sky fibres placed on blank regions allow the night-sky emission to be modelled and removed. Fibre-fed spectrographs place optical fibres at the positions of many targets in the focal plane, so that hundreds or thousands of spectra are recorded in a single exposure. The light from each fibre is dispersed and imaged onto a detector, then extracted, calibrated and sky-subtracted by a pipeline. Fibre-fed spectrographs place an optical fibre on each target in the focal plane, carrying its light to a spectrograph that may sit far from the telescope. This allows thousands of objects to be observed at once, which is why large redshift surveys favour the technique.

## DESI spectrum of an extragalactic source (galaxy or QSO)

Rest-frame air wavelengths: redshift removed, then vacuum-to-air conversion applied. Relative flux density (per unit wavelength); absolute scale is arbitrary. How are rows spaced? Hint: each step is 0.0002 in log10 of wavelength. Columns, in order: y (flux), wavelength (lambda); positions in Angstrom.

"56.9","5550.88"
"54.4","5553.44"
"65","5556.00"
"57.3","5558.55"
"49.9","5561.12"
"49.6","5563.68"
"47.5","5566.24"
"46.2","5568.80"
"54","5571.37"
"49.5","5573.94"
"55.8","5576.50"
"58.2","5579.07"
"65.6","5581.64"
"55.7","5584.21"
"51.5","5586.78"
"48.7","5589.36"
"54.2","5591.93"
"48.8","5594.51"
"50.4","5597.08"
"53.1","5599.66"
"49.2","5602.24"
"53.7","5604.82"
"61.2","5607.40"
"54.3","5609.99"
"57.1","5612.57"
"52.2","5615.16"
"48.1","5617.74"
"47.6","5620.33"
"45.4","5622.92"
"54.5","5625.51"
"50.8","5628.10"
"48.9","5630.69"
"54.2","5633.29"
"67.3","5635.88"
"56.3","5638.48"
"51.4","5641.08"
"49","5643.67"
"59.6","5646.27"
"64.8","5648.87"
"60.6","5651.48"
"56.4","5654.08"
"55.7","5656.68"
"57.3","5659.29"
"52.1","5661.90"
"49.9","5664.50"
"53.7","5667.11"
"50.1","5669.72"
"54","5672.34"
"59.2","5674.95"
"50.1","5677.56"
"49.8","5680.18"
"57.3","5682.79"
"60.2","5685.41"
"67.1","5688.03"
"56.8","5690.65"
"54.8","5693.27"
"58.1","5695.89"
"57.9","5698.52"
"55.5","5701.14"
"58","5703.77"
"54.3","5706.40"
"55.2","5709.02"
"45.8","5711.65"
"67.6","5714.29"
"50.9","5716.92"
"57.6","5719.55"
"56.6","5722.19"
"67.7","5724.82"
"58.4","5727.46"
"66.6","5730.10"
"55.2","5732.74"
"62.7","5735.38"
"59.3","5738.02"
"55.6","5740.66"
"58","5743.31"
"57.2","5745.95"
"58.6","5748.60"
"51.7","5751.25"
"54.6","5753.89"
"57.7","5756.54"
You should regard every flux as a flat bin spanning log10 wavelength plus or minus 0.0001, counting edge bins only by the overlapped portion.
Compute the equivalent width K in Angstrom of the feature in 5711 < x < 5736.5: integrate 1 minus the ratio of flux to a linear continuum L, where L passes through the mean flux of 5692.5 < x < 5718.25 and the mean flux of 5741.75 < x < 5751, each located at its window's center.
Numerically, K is -1.3 Angstrom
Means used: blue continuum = 55.8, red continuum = 57.1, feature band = 59.2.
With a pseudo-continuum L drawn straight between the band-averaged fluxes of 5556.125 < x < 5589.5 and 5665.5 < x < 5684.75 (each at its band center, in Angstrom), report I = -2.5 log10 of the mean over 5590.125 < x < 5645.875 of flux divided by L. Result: 0.02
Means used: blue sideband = 53.6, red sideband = 53.6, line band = 52.8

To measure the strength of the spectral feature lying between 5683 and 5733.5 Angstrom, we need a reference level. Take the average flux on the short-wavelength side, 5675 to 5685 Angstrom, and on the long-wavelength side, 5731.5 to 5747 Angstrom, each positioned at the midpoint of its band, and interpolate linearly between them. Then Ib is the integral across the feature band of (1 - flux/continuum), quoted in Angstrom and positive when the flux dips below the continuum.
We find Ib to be -2.0 Angstrom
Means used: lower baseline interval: 54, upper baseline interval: 58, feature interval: 58.1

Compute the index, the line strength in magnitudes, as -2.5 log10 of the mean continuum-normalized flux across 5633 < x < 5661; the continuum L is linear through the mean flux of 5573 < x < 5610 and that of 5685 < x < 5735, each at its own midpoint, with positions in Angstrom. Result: -0.03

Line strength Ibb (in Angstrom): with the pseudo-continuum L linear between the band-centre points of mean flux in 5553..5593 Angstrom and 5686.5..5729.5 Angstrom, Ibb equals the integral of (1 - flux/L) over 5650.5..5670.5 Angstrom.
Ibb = 0.7 Angstrom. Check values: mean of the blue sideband 53.9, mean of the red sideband 57.8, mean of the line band 54.5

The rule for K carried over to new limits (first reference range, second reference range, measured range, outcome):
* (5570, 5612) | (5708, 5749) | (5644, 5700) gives 0.2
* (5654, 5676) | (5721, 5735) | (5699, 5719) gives 1.2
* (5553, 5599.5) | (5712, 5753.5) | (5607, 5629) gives 1.1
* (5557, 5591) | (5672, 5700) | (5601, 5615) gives -0.1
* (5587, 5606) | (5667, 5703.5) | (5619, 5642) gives 0.1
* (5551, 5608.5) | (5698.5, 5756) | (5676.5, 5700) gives -0.2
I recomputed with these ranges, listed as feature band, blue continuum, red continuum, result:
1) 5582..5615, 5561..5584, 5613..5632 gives -0.04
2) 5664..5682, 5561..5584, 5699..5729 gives 0.07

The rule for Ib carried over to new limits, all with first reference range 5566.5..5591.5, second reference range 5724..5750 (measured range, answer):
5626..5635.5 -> 0.4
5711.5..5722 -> 0.4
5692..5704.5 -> 0.3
